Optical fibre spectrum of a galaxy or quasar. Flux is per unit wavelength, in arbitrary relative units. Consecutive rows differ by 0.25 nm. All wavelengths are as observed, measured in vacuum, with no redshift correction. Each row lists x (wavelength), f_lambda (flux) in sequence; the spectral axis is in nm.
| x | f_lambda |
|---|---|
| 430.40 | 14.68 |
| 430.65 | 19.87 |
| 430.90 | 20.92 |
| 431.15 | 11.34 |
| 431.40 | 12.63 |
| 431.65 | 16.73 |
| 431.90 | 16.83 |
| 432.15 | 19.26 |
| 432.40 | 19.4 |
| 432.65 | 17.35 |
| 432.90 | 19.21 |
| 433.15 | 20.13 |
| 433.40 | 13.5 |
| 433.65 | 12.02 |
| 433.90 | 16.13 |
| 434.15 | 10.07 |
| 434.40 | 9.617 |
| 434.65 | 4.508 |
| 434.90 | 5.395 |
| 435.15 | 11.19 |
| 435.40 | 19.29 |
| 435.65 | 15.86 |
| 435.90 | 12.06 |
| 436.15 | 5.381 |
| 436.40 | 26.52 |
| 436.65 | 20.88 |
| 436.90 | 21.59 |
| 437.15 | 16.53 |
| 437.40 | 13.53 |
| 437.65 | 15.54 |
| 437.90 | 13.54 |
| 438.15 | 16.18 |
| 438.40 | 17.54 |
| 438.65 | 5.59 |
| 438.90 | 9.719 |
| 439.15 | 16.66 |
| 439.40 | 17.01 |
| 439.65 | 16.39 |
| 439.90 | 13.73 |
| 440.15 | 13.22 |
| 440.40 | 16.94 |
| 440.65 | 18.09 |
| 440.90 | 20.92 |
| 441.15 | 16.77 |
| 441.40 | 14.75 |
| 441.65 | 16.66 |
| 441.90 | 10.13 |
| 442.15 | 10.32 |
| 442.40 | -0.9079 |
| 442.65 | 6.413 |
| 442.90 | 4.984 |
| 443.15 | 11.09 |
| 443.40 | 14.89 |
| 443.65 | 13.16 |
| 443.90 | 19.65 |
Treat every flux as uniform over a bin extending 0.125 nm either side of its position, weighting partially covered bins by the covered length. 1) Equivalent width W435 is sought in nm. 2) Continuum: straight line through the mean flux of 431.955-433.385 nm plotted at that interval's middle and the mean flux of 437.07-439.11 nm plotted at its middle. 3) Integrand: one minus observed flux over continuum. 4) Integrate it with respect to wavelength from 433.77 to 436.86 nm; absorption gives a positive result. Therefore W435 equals 0.50 nm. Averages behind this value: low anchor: 18.5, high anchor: 13.6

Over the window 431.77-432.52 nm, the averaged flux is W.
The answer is 18.5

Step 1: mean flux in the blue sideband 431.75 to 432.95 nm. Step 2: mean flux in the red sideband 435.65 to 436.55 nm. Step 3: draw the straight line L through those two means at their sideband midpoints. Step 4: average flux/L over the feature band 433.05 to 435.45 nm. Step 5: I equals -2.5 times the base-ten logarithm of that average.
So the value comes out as 0.37 mag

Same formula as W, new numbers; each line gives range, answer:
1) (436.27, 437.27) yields 21.3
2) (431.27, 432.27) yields 16.3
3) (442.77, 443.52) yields 10.3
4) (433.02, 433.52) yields 16.9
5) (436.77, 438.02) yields 16.2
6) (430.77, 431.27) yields 16.2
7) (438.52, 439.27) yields 10.7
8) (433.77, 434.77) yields 10.1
